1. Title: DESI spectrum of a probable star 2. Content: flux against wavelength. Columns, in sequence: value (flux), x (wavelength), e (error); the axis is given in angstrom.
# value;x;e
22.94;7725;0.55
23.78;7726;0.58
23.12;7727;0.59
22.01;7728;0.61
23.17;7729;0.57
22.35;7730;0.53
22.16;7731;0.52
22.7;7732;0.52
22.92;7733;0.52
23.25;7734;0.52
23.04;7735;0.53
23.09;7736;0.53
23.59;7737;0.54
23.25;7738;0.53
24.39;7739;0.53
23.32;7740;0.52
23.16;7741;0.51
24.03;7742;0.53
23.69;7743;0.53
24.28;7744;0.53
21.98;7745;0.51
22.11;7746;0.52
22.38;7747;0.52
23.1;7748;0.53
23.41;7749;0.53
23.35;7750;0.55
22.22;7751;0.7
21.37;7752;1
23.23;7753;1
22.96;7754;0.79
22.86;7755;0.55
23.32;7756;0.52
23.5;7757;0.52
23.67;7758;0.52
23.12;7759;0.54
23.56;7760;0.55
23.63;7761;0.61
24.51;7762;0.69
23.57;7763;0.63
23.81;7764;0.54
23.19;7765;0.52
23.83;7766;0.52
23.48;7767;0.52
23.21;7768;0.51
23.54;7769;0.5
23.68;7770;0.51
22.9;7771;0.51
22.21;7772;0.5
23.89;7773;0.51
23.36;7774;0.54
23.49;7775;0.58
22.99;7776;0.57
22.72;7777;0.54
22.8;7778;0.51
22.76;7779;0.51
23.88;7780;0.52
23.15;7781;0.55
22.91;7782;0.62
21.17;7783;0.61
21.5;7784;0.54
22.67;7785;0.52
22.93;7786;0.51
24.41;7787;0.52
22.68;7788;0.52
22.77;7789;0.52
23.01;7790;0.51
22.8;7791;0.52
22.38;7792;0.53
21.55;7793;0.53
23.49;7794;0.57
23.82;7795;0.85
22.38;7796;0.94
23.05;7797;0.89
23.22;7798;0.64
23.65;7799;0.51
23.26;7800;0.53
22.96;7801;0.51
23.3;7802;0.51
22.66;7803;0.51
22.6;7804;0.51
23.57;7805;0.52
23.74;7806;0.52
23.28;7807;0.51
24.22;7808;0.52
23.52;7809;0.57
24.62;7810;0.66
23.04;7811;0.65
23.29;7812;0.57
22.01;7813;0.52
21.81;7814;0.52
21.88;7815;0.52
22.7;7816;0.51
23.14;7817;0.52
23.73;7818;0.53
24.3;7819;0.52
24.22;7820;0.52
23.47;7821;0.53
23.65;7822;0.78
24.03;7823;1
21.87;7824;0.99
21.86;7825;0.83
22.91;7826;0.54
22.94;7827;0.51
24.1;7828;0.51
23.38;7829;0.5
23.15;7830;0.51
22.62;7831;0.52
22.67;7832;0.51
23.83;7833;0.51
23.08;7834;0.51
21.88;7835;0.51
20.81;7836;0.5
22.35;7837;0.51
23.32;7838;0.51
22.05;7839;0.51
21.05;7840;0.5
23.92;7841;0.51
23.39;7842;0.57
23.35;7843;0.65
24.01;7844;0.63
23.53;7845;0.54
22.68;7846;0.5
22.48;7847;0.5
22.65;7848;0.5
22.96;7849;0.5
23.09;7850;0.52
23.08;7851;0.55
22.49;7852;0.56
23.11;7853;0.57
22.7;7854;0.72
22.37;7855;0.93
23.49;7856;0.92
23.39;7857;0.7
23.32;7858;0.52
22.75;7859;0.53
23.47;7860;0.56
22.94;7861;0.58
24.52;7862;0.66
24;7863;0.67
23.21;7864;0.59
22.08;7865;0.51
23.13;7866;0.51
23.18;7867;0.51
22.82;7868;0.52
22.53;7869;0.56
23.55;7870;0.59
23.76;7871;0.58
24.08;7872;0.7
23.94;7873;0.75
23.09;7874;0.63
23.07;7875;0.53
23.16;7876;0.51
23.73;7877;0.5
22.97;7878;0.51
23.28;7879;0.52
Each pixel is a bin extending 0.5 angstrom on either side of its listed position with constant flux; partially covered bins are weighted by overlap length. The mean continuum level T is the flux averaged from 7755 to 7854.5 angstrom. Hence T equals 23.1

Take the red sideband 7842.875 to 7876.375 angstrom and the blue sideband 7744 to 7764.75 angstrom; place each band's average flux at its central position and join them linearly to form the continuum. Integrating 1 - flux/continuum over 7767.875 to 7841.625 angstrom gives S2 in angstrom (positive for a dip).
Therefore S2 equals 0.46 angstrom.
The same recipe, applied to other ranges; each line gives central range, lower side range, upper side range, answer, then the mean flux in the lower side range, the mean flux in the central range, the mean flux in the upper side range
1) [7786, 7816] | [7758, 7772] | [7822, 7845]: 0.1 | 23.5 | 23.1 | 22.9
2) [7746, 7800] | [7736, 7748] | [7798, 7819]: 0.4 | 23.3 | 23.1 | 23.2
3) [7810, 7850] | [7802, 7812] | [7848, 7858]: 0.5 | 23.5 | 22.9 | 23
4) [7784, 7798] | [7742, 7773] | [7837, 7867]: 0.2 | 23.2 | 22.9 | 23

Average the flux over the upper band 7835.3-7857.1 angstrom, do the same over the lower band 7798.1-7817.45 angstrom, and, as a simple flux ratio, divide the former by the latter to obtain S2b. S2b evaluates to 1.0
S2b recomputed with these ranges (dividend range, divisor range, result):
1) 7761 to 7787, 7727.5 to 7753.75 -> 1.01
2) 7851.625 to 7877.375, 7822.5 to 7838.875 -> 1.02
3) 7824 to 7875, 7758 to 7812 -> 0.99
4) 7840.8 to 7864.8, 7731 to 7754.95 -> 1.01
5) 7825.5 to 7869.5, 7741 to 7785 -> 0.99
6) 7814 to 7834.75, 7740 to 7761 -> 1.00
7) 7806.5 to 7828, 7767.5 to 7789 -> 1.01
